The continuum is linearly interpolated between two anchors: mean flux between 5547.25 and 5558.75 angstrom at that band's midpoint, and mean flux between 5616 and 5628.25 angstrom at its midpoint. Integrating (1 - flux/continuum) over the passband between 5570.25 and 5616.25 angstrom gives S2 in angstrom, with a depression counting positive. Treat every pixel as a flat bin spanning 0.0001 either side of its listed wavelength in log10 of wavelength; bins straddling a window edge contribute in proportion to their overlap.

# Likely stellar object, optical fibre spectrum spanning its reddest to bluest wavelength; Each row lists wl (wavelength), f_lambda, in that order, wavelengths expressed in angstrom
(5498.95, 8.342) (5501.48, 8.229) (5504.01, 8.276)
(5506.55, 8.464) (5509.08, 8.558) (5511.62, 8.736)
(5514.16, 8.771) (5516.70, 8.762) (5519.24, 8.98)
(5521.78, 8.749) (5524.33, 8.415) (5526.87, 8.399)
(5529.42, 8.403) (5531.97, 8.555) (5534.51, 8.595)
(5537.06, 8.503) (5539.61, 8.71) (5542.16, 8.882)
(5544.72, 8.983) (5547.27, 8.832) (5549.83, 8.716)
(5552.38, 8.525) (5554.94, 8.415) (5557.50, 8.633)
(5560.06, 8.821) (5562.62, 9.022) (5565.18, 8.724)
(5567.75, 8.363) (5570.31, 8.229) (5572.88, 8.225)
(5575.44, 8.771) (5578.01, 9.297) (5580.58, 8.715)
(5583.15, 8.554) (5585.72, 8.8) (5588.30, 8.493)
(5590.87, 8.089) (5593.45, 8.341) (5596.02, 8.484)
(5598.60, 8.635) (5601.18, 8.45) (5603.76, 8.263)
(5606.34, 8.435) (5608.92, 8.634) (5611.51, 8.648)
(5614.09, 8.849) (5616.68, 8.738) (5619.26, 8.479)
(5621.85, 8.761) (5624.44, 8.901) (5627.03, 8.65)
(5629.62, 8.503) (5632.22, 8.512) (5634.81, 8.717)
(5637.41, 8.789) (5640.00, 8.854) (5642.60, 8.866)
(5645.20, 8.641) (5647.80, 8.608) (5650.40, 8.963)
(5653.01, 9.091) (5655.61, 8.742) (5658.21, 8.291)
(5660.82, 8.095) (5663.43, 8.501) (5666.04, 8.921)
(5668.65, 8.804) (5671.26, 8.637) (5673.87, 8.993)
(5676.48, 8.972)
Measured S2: 0.5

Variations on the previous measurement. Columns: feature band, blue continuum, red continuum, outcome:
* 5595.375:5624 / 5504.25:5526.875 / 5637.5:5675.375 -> 0.3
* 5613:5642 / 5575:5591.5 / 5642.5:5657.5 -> 0.2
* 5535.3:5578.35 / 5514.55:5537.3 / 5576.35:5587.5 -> 0.3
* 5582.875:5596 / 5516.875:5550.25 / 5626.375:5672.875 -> 0.3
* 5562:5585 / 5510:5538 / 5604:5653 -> 0.0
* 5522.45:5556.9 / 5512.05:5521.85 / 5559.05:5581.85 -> 0.6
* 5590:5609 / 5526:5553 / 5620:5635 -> 0.5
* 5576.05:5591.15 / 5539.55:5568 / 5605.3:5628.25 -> 0.0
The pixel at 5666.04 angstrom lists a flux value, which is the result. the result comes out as 8.921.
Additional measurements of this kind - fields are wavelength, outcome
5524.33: 8.415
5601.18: 8.45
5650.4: 8.963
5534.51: 8.595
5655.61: 8.742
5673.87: 8.993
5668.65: 8.804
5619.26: 8.479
